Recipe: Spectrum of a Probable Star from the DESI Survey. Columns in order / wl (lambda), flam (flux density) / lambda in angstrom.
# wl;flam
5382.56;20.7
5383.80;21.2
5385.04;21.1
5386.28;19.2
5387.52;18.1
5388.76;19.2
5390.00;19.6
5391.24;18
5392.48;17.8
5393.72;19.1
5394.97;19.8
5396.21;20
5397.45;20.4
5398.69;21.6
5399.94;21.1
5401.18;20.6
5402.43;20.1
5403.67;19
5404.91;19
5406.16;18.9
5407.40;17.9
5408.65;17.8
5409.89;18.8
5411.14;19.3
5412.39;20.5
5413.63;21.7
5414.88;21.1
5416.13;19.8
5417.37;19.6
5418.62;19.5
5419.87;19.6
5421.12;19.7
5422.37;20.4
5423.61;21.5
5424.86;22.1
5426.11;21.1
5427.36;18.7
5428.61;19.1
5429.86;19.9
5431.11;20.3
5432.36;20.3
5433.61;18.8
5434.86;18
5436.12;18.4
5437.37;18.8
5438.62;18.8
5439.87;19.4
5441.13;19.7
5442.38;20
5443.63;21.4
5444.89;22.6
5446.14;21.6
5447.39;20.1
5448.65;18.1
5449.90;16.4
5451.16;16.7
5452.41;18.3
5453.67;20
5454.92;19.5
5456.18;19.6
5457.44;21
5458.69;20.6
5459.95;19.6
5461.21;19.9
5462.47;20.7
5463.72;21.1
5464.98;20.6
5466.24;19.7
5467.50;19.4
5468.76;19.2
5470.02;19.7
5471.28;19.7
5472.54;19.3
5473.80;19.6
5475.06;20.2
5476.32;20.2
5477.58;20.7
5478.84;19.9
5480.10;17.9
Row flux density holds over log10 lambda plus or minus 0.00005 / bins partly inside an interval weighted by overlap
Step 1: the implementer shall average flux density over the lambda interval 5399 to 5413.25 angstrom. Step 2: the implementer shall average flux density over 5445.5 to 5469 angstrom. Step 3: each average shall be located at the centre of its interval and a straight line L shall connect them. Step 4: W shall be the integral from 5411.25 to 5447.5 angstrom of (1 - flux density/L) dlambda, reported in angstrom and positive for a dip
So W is -1.0 angstrom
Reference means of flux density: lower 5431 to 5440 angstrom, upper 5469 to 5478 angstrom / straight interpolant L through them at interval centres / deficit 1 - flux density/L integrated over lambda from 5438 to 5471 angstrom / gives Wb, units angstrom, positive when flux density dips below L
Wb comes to -0.5 angstrom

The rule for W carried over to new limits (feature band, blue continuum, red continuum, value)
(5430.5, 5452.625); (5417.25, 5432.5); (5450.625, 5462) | 0.53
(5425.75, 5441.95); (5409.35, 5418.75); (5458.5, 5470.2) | 0.60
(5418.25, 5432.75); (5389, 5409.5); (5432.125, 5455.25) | -0.64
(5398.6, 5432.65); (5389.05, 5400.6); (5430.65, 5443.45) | -0.74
